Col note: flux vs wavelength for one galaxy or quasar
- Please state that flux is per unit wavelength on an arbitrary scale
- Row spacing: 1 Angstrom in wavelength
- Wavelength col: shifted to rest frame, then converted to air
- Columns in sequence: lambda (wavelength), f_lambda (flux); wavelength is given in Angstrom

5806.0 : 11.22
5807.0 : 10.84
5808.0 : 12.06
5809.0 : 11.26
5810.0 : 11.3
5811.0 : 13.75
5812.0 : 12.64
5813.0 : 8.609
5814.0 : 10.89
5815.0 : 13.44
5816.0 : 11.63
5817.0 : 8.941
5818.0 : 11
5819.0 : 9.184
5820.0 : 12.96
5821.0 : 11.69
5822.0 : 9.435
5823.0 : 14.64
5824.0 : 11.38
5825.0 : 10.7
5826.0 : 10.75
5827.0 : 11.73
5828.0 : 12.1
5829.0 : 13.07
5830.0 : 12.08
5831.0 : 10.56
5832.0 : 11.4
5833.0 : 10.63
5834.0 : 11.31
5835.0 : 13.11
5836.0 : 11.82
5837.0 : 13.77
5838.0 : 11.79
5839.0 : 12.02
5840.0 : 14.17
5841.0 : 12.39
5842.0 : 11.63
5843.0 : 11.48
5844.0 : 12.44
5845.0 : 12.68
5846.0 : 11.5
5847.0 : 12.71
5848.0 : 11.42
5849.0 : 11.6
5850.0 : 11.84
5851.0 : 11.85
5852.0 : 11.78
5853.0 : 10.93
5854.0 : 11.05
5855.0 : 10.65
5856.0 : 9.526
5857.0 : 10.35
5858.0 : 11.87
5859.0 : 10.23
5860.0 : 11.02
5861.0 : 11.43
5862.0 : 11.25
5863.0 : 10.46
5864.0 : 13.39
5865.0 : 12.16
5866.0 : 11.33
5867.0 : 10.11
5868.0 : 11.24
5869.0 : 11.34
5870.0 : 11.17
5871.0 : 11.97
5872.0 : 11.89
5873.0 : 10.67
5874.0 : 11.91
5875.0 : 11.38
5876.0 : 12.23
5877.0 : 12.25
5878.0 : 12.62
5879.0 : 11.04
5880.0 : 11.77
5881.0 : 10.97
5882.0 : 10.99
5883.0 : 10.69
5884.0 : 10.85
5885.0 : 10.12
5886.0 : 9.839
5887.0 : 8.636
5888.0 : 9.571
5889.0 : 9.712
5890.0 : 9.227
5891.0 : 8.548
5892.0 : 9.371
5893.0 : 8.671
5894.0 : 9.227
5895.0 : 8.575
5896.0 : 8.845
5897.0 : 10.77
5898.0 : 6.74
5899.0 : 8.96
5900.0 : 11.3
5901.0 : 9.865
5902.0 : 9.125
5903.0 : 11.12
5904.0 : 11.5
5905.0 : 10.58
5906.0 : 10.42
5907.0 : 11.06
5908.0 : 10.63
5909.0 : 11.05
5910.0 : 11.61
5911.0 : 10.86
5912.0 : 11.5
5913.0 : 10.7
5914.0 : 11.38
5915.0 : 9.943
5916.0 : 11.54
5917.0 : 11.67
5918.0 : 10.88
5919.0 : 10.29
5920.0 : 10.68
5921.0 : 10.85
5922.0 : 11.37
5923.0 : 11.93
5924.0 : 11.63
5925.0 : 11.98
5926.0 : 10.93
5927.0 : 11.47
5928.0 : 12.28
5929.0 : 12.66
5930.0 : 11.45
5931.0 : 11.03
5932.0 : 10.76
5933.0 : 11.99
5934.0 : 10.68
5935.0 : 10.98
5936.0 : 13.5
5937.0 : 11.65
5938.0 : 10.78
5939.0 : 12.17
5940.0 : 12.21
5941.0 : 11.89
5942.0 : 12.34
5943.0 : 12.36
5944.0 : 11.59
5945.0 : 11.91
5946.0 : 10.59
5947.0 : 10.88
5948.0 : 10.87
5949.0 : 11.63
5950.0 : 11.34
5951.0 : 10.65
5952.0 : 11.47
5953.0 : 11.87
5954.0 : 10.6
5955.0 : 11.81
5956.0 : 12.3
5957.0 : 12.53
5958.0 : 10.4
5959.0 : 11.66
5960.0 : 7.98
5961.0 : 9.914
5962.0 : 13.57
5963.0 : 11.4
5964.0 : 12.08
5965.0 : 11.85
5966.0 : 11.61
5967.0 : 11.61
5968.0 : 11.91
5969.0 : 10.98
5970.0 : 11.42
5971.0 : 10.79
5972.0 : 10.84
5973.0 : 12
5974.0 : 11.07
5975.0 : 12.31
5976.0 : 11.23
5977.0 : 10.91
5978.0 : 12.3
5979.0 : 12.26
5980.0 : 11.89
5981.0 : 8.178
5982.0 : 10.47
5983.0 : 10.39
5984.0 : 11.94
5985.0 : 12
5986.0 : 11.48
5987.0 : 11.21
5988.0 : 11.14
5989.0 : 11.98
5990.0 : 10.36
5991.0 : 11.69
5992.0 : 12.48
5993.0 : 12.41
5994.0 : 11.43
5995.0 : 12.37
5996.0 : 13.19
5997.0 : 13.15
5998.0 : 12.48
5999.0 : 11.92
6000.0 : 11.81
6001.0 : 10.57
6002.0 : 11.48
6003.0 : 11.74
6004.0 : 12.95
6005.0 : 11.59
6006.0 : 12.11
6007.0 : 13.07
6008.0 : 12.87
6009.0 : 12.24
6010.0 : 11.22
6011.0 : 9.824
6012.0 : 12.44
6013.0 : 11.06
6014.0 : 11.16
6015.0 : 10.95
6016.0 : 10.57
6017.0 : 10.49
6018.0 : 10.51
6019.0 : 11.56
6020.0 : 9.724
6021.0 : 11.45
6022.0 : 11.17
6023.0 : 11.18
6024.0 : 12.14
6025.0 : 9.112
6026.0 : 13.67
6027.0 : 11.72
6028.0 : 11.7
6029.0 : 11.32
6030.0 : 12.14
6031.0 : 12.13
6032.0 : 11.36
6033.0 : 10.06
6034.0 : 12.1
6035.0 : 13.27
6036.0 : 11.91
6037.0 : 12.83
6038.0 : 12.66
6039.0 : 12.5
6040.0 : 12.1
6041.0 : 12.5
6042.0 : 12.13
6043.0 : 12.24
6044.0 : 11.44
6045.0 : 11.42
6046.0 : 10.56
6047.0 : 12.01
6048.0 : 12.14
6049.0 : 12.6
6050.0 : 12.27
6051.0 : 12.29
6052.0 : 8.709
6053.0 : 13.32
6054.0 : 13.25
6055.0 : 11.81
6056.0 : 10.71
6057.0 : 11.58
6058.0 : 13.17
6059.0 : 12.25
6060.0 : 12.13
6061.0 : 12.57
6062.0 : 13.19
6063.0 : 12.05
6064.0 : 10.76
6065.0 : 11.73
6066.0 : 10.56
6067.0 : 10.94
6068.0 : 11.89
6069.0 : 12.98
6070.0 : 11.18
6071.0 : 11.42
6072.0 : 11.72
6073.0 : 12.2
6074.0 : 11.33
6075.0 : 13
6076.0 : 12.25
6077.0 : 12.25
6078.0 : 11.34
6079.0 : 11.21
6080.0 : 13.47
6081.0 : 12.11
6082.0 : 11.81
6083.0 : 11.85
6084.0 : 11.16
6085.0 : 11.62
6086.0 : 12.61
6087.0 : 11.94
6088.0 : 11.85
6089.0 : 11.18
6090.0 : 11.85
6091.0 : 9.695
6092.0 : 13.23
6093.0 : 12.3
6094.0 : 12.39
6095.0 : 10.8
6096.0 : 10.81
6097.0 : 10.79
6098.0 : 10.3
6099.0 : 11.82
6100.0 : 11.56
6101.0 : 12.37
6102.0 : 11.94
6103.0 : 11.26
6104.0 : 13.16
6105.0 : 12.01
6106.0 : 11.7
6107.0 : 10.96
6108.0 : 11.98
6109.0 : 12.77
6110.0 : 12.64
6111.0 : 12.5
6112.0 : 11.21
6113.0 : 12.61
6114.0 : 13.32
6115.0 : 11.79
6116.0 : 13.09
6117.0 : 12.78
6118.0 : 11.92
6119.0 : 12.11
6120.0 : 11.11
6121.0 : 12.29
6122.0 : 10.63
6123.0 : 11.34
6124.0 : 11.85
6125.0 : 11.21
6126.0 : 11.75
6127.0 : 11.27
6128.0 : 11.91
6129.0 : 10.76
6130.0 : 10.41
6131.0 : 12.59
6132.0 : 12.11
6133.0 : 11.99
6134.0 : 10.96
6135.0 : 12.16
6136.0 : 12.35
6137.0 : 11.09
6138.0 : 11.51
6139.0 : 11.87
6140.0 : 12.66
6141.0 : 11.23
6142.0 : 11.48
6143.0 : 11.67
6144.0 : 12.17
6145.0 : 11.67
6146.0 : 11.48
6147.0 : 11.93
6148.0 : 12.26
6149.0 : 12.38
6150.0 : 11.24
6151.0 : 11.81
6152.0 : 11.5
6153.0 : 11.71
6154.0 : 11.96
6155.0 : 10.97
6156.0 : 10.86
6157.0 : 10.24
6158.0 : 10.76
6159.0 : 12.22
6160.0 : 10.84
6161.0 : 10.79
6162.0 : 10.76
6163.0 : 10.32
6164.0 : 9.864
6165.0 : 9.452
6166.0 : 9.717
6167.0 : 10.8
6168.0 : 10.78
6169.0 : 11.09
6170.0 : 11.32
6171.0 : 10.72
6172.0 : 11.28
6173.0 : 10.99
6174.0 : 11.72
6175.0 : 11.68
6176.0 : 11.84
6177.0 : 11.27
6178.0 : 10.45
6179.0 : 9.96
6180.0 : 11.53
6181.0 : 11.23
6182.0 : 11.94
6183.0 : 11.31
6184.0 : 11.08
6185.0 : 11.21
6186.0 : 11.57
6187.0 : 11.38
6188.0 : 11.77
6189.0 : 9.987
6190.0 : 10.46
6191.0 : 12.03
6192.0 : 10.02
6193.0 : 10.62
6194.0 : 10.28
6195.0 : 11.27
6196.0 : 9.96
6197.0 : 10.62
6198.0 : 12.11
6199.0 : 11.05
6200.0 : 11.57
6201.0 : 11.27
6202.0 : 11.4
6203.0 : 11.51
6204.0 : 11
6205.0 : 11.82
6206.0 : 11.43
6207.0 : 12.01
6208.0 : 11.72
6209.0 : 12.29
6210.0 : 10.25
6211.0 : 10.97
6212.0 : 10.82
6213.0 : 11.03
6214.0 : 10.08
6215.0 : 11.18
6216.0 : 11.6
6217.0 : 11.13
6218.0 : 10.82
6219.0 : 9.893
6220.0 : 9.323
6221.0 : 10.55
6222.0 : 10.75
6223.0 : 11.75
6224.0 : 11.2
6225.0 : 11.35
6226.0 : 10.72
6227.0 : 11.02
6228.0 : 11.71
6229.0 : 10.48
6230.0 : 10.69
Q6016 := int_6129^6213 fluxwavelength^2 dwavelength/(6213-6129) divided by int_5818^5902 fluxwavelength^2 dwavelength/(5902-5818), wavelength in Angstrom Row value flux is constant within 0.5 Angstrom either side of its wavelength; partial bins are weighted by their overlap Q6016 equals 1.1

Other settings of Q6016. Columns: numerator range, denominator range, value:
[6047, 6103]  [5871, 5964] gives 1.14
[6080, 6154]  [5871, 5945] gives 1.16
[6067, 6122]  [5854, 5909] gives 1.21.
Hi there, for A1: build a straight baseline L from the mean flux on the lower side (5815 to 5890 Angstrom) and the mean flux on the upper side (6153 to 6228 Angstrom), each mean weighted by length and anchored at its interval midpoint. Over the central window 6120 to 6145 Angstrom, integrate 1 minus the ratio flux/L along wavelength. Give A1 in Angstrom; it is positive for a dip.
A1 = -1.2 Angstrom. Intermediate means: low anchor 11.4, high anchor 11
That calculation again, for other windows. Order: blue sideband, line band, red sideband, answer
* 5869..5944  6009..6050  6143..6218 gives -2.16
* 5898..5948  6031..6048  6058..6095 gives -0.34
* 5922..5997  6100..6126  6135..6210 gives -1.58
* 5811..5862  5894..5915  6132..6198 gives 2.20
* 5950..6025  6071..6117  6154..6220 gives -2.83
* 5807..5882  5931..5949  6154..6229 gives -0.26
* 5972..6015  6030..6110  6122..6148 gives -1.50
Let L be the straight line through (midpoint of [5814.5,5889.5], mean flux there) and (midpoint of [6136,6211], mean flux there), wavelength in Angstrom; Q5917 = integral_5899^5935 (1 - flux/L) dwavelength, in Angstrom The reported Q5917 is 1.0 Angstrom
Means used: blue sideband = 11.4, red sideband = 11.2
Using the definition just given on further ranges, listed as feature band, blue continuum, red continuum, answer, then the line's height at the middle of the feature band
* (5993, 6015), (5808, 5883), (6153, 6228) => -1.2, 11.3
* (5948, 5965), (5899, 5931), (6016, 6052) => -0.1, 11.3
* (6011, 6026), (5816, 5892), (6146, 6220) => 0.3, 11.2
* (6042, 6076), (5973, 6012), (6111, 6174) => -0.8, 11.6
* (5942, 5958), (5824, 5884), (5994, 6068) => 0.3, 11.7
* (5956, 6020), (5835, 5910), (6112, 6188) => -1.9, 11.2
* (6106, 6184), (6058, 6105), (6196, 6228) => -0.1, 11.5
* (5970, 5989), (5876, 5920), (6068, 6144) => -0.6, 10.9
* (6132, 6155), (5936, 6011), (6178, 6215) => -1.1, 11.2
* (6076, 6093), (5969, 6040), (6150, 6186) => -0.8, 11.3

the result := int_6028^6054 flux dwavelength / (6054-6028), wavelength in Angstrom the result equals 11.9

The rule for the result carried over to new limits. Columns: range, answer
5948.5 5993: 11.4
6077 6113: 11.8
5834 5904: 11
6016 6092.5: 11.8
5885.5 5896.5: 9.11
